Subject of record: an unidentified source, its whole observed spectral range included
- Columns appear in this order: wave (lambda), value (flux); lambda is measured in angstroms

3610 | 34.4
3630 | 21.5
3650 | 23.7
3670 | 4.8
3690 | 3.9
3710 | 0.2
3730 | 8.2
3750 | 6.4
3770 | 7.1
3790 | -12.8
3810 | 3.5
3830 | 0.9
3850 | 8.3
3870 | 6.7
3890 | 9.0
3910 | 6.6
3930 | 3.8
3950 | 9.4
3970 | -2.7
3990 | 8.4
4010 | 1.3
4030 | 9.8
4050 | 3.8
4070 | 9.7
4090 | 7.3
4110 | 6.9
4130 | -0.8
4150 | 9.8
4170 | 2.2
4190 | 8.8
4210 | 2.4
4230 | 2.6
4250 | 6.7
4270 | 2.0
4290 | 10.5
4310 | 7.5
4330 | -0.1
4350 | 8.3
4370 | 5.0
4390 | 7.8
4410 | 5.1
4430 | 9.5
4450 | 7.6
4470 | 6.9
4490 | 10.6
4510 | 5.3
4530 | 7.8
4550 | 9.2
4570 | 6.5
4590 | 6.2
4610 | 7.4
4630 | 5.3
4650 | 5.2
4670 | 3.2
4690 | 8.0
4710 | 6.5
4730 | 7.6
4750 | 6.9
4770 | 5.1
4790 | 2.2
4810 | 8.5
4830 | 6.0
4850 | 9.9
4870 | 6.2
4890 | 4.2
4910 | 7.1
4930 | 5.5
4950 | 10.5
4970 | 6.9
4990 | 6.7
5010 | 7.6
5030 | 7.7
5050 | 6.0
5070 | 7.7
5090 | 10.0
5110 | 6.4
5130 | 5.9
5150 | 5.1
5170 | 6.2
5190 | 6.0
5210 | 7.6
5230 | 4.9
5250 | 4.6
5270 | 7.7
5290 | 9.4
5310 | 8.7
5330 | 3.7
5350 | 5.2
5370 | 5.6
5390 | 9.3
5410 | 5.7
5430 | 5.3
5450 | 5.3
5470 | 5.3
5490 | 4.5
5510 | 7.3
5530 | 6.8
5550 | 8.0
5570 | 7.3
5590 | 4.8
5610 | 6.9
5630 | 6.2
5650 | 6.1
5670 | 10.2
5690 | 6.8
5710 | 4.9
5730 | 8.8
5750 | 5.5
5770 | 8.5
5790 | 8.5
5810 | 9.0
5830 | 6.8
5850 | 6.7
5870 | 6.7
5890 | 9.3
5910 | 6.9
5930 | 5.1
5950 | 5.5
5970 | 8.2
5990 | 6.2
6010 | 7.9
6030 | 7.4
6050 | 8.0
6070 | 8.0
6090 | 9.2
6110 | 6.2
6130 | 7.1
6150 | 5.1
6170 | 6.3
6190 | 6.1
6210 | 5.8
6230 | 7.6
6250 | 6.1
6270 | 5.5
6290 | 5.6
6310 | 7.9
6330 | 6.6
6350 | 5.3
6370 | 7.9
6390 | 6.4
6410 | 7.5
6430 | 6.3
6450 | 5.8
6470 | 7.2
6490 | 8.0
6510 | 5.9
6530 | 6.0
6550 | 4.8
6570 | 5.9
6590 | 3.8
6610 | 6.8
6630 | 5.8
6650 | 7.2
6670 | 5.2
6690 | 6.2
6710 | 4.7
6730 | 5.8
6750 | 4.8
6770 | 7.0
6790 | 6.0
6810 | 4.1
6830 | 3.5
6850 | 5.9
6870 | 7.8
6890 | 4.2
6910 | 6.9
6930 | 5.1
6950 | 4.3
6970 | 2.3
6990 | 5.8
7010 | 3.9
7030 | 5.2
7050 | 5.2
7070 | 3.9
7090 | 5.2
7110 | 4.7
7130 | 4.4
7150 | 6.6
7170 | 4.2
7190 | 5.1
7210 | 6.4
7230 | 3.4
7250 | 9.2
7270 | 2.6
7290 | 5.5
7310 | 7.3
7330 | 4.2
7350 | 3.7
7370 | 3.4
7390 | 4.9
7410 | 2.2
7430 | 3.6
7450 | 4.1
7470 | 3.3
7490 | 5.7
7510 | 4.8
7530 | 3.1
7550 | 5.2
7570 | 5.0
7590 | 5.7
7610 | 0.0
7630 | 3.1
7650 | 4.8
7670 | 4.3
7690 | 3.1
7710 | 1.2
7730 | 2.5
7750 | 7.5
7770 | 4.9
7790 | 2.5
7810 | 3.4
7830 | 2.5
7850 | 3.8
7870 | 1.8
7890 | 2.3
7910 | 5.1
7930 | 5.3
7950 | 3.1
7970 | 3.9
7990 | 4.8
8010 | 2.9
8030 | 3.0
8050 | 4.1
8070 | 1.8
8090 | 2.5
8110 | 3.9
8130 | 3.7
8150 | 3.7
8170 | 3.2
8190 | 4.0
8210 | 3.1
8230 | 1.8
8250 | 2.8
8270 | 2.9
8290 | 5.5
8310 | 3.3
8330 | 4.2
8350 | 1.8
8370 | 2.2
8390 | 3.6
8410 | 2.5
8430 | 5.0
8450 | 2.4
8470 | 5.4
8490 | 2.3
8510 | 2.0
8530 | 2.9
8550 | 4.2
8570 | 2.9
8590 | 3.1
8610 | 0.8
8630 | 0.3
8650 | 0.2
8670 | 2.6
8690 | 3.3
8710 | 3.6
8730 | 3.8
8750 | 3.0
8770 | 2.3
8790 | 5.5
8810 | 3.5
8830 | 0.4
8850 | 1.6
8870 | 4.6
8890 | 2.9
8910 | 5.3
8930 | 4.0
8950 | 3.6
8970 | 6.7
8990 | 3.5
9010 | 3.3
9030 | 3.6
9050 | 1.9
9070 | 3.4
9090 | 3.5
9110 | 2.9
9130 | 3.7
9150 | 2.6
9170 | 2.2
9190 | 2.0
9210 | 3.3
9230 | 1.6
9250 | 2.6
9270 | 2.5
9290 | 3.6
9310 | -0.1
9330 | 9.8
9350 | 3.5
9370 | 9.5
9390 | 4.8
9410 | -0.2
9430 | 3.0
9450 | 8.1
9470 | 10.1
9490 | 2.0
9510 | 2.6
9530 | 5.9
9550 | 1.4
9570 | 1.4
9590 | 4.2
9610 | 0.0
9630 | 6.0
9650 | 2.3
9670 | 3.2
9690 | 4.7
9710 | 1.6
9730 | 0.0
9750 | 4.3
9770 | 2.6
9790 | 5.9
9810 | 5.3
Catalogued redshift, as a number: 0.919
